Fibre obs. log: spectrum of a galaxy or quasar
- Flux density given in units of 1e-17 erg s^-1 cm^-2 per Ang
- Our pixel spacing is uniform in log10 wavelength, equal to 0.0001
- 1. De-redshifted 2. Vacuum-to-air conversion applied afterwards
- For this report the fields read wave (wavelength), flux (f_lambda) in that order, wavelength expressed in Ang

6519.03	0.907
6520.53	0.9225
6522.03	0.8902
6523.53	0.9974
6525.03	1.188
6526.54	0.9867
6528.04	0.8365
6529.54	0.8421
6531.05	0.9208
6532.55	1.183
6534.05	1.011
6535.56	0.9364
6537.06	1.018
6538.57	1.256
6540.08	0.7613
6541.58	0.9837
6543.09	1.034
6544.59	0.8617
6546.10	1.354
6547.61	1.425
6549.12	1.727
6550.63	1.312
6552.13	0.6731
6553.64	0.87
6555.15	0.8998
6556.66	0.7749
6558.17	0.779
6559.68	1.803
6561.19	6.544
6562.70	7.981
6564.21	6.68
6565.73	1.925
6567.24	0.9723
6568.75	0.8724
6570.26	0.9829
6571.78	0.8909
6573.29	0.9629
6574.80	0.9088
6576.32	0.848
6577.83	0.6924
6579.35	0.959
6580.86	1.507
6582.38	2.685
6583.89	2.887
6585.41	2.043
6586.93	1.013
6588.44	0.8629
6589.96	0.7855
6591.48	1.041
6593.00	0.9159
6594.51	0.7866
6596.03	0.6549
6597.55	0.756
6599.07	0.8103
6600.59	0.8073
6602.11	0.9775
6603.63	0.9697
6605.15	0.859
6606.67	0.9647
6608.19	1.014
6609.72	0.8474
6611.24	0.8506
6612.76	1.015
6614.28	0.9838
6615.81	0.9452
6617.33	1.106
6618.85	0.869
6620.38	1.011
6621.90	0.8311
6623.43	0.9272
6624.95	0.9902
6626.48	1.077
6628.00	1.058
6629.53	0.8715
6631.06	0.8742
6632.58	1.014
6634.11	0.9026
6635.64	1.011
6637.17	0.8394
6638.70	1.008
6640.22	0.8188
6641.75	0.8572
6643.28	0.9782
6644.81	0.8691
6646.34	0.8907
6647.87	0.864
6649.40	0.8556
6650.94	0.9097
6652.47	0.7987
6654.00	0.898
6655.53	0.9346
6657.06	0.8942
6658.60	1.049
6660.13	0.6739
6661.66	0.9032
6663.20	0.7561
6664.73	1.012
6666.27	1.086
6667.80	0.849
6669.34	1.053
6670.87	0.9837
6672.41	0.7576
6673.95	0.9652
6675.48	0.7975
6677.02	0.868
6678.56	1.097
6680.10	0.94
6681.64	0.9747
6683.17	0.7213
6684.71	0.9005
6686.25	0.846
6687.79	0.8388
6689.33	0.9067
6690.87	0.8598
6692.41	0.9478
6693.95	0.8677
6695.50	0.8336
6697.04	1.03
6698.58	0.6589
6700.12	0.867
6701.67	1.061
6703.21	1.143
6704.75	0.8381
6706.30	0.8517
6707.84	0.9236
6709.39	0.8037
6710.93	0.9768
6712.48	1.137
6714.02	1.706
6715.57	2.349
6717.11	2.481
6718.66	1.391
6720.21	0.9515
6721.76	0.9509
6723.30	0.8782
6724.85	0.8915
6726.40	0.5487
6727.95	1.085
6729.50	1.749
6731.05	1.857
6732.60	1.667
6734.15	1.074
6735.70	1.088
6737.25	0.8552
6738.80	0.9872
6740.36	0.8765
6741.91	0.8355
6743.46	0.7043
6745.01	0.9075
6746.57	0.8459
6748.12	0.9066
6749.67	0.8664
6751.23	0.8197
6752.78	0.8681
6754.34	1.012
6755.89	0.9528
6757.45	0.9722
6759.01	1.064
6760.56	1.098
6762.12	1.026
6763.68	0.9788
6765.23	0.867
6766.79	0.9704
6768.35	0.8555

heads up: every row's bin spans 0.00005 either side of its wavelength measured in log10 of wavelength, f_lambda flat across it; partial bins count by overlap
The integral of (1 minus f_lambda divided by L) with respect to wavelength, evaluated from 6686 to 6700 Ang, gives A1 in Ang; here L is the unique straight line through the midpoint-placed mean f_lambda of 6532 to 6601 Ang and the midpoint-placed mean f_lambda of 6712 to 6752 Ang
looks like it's 4.3 Ang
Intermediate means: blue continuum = 1.51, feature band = 0.866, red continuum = 1.17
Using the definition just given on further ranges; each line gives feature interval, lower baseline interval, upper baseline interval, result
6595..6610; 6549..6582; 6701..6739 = 7.51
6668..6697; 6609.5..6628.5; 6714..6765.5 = 3.98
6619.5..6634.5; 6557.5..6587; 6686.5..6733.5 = 6.99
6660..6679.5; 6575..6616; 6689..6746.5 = 3.16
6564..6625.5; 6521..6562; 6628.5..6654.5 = -4.37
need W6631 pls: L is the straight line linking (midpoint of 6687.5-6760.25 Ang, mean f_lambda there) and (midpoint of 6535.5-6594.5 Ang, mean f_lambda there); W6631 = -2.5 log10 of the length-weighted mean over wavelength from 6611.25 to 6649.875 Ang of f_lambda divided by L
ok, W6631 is 0.43 mag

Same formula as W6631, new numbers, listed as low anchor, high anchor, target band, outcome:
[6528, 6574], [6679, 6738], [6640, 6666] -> 0.41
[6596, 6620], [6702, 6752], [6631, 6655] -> 0.08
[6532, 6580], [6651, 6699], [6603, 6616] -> 0.35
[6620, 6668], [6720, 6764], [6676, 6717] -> -0.06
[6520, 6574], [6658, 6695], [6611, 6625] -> 0.25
